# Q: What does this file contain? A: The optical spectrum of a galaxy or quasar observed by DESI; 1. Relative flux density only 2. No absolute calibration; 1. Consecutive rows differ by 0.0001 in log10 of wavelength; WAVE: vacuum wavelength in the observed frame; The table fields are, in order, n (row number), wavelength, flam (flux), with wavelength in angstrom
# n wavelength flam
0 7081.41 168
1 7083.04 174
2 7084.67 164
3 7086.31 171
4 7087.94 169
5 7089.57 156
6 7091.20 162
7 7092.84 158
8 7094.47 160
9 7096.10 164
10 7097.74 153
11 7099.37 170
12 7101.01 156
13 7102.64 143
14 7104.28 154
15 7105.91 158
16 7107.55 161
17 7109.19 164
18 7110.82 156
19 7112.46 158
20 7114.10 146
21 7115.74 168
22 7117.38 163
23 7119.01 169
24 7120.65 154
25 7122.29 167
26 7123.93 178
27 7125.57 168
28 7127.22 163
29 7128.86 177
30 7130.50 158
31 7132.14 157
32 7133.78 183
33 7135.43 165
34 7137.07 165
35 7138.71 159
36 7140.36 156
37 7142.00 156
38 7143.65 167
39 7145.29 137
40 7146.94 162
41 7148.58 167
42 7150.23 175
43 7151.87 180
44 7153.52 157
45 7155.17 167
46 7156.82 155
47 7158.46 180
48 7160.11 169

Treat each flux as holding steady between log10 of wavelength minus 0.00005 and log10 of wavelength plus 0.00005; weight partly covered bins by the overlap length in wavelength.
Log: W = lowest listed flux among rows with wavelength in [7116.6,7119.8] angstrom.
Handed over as 163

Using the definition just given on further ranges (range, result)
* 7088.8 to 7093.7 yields 156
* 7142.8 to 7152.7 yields 137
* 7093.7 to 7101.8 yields 153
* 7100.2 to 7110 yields 143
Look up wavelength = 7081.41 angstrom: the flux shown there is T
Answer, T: 168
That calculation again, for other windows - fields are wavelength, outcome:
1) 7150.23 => 175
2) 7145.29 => 137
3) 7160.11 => 169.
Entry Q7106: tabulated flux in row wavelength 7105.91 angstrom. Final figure 158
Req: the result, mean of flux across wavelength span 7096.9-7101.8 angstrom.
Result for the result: 159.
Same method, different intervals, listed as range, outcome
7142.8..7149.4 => 158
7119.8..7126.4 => 167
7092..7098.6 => 159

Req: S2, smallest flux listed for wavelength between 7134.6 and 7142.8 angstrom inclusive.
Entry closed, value 156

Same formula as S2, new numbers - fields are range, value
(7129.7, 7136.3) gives 157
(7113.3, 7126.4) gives 146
